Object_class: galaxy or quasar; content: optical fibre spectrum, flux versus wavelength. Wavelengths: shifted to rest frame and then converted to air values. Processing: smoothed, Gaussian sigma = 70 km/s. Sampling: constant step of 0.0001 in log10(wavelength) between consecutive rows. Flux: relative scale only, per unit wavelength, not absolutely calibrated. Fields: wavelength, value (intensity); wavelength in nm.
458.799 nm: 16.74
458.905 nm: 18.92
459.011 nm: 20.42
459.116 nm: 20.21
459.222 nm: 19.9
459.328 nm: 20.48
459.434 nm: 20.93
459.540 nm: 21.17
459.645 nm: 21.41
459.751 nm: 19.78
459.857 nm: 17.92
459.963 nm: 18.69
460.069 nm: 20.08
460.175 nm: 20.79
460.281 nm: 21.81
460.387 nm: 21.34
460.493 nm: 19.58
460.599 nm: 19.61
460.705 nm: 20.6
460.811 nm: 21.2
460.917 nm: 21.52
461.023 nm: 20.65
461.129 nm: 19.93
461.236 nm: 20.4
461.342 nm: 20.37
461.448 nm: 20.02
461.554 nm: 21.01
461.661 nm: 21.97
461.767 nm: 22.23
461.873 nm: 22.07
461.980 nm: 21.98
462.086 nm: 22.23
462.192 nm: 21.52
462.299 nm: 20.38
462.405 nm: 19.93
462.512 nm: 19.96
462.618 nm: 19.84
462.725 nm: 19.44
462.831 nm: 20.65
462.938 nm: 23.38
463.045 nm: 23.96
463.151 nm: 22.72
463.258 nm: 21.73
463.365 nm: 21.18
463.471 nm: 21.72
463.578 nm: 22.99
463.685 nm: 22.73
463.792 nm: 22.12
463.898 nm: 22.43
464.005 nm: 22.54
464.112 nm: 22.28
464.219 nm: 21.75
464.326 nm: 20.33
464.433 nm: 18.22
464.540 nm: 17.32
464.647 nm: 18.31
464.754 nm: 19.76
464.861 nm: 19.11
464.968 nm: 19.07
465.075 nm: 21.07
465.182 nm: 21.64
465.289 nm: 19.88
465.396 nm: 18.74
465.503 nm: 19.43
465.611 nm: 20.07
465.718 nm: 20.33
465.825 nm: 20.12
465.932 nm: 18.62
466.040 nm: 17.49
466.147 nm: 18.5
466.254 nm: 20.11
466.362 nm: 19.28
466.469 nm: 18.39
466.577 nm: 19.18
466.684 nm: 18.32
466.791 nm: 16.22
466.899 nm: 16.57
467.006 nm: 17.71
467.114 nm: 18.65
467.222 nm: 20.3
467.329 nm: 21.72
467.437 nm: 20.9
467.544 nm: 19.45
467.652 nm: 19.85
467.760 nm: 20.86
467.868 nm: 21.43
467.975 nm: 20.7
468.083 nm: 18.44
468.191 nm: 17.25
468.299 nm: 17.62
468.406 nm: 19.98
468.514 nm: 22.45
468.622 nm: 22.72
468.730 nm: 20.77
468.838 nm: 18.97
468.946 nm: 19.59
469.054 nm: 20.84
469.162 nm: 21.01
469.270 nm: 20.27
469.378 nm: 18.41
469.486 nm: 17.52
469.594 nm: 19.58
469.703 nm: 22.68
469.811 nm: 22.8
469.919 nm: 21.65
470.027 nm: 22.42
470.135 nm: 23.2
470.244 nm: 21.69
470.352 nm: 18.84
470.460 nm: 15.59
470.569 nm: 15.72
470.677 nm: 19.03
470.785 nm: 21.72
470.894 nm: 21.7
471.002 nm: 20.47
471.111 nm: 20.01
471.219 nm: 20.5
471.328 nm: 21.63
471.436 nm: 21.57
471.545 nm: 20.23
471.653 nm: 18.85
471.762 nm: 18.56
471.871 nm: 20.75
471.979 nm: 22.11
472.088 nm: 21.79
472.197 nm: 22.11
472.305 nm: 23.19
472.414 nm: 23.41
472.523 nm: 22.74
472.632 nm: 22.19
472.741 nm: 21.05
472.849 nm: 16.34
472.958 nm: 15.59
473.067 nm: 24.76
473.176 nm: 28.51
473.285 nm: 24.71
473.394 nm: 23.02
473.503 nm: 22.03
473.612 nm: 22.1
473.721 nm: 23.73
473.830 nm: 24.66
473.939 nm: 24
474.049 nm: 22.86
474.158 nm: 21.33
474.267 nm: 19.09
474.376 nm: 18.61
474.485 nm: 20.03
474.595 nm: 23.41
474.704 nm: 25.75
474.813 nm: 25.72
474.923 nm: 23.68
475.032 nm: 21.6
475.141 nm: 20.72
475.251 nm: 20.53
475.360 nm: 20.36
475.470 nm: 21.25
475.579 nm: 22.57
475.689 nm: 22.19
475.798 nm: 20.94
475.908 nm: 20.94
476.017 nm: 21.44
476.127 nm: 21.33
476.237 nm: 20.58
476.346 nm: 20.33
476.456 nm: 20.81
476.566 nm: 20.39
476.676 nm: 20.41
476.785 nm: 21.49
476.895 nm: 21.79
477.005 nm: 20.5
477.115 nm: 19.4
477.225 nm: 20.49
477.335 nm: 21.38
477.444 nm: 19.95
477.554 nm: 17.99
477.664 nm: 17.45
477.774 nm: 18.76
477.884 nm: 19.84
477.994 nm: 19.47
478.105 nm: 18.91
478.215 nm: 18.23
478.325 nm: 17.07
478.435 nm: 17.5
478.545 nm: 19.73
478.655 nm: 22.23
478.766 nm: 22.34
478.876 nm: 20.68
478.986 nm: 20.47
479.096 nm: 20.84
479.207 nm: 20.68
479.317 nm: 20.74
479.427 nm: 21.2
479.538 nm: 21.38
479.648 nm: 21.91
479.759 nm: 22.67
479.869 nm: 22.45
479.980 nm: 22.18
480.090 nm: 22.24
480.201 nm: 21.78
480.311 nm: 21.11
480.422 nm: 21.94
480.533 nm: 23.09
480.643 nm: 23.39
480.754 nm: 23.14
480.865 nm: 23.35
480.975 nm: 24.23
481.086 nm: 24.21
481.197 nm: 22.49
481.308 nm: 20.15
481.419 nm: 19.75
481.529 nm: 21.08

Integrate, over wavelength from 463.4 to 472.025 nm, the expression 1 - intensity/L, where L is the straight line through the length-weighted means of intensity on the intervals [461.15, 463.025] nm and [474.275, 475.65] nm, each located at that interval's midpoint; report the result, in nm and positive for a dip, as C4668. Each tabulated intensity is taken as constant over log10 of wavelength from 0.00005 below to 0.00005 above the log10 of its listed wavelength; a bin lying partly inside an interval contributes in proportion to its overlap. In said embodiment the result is 0.56 nm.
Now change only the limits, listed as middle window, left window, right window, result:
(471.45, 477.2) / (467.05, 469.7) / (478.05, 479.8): -0.407 nm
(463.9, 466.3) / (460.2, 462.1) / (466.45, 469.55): 0.041 nm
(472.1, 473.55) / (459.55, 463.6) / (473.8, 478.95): -0.097 nm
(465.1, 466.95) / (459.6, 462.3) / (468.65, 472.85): 0.148 nm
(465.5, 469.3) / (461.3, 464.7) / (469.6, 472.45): 0.261 nm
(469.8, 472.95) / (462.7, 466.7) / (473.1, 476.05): 0.166 nm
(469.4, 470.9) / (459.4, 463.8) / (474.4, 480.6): 0.056 nm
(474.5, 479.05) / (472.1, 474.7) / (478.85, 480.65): 0.247 nm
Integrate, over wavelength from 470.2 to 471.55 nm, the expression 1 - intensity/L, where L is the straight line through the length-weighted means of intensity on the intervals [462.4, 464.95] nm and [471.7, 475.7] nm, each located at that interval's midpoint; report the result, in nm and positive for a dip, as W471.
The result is 0.118 nm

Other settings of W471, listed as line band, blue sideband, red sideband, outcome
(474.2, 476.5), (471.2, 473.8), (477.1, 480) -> -0.05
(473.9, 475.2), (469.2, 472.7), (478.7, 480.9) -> -0.06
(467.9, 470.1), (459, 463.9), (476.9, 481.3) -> 0.07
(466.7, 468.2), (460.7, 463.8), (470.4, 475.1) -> 0.15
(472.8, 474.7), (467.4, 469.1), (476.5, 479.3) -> -0.20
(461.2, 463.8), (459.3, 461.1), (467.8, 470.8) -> -0.14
